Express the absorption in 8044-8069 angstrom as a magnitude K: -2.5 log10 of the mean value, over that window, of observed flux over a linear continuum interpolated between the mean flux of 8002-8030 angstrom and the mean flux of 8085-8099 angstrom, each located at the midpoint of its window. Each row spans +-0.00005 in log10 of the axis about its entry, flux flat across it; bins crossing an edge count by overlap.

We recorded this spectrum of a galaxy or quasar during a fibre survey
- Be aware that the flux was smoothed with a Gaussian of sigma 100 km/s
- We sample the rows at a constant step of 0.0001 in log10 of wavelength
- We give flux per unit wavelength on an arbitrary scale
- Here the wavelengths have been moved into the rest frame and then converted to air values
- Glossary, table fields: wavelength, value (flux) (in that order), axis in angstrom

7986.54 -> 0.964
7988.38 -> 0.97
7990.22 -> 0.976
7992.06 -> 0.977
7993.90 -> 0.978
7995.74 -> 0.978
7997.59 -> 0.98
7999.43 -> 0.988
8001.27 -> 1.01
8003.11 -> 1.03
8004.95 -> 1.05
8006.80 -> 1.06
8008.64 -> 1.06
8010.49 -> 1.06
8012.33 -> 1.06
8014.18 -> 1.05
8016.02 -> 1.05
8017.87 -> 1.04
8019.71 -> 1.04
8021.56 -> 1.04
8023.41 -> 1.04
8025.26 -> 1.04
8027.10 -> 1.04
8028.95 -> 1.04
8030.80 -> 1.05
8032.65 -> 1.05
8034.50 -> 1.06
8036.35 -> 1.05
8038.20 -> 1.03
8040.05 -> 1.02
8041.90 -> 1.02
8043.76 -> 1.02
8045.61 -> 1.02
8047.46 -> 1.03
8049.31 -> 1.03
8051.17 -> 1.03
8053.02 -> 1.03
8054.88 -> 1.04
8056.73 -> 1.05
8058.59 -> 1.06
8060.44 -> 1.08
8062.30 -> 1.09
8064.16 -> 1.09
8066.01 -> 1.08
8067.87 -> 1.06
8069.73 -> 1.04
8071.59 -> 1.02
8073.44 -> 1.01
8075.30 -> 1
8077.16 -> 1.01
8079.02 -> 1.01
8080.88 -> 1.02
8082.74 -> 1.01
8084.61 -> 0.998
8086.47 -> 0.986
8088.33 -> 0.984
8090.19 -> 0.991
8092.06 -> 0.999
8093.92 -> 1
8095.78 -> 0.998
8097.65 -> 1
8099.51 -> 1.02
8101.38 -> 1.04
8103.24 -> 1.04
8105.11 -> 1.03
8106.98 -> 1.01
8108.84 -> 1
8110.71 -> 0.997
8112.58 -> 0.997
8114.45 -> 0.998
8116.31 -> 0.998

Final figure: -0.035 mag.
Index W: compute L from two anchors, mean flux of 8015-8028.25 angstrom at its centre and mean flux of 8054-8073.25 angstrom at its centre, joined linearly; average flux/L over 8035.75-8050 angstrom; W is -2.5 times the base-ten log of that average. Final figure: 0.02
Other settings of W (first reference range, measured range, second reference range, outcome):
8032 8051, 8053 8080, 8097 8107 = -0.017 mag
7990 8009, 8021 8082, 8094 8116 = -0.032 mag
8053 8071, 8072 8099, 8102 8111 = 0.039 mag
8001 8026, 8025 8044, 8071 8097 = -0.006 mag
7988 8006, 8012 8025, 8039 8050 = -0.039 mag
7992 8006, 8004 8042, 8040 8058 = -0.033 mag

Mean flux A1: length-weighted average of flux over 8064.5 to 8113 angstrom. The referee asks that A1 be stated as 1.01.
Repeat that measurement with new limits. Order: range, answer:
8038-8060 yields 1.03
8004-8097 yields 1.03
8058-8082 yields 1.04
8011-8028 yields 1.05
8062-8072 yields 1.06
